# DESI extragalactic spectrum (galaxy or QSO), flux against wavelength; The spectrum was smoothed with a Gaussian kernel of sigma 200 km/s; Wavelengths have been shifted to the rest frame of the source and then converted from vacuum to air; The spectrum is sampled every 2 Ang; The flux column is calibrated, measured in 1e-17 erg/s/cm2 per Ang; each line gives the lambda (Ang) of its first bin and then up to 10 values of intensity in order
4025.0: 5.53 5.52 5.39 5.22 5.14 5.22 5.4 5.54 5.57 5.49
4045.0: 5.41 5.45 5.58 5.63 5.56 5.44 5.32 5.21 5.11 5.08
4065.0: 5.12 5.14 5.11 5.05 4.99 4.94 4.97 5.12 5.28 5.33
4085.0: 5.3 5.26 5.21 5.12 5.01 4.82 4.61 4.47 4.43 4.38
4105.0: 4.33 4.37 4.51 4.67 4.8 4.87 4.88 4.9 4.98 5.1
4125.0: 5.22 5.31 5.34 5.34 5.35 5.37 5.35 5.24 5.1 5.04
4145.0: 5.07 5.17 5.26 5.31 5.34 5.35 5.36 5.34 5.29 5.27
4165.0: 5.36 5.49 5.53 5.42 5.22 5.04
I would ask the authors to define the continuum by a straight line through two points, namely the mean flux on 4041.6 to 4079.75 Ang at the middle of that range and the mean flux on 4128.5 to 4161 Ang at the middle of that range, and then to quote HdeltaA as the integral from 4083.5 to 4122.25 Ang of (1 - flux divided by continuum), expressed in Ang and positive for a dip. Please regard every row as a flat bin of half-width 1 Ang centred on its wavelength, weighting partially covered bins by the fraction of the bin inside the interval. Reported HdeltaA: 3.44 Ang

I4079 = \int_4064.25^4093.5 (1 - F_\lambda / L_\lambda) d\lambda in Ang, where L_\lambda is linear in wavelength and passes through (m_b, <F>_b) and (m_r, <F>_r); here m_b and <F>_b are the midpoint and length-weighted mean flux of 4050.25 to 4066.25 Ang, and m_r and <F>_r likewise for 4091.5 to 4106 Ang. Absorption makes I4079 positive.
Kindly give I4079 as -1.2 Ang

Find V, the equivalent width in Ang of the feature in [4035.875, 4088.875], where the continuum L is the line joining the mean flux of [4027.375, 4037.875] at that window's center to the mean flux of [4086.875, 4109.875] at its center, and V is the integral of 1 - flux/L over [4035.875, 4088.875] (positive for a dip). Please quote -2.8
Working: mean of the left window 5.29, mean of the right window 4.69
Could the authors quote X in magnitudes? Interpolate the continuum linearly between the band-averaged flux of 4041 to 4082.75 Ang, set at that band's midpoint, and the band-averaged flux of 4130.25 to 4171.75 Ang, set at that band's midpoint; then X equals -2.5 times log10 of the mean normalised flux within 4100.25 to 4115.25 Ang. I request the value 0.166 mag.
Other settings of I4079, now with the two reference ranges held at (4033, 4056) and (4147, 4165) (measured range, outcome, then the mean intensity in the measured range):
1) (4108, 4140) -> 1.65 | 5.08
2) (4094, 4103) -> 1.39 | 4.56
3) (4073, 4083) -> 0.60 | 5.09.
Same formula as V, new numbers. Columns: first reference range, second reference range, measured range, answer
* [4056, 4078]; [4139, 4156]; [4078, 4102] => 0.6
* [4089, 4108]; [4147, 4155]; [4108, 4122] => 0.1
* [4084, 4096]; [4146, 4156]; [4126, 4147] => 0.0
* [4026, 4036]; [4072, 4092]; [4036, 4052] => -0.8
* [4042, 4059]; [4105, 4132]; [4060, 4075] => 0.7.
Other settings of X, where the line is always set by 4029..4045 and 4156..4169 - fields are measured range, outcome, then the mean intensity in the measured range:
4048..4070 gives 0.015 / 5.3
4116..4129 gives 0.058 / 5.09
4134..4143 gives 0.026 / 5.24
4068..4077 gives 0.074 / 5.02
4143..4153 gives 0.034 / 5.2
